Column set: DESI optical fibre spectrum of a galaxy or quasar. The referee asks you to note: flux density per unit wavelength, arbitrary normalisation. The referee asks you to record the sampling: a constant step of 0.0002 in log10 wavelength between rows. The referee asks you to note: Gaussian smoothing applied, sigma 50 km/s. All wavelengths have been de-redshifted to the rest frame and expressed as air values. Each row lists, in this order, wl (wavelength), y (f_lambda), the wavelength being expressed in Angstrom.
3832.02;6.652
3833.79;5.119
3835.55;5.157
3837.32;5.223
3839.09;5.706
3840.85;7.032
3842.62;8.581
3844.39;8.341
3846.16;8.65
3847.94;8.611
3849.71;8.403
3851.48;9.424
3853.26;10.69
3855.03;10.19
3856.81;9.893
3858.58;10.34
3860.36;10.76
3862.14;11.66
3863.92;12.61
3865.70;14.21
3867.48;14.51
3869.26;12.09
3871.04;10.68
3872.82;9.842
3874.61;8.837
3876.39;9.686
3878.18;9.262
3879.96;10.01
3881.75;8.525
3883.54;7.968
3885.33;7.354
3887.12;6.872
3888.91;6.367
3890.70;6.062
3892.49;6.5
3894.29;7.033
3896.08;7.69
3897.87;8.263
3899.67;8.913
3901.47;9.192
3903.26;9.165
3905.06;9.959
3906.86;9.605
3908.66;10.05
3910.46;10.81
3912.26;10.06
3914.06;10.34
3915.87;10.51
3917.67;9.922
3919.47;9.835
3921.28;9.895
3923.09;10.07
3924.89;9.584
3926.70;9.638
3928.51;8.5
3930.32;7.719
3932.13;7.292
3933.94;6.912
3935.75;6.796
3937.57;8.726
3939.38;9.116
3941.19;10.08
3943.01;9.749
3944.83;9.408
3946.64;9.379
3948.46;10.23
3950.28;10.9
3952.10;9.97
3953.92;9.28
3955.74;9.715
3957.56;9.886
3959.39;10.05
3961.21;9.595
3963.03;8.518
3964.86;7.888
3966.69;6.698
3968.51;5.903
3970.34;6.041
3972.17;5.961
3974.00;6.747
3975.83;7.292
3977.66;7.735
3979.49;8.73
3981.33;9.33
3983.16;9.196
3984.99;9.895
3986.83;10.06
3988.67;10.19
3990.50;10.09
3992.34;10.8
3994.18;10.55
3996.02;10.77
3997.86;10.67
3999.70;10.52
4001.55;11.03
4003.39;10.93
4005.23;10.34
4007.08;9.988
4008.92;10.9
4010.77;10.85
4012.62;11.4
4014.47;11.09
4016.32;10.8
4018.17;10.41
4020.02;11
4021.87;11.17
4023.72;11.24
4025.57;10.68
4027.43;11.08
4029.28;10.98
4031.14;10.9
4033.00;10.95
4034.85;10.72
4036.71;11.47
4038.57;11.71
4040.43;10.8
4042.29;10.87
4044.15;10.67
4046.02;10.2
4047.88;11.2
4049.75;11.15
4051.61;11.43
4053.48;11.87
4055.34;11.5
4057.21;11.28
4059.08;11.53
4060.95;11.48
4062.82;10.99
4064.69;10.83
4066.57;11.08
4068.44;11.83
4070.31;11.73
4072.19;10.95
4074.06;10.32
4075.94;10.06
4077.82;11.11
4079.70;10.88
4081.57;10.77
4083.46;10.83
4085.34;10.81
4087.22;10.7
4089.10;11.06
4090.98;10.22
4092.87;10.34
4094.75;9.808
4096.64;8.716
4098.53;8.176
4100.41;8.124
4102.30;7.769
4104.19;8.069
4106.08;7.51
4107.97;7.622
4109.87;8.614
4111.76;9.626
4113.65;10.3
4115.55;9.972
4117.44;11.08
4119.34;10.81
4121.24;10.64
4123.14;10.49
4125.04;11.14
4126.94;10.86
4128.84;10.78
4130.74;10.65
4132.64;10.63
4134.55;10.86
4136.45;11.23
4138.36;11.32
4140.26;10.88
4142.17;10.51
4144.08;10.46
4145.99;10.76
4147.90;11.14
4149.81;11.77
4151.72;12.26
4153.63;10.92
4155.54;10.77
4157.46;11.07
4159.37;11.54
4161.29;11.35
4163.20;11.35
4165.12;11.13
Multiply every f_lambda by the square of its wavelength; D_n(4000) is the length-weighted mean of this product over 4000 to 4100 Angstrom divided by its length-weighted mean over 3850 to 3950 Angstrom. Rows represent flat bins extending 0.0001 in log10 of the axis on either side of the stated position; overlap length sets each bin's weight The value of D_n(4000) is 1.24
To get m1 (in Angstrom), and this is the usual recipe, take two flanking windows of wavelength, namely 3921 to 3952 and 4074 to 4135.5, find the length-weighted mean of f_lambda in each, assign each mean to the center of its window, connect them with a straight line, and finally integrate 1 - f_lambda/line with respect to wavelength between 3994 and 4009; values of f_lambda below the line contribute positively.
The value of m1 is -1.9 Angstrom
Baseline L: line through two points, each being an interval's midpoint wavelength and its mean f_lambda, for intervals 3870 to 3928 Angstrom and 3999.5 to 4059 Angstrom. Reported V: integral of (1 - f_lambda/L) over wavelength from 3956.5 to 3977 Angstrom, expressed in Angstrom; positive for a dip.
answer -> 4.8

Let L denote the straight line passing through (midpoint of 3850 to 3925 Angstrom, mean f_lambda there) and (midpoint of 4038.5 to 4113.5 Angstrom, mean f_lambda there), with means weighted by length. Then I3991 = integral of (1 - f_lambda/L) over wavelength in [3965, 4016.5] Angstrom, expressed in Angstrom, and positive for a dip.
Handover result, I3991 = 3.2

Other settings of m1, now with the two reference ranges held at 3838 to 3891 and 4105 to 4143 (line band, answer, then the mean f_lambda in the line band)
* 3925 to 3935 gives 1.60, 8.12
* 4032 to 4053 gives -2.14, 11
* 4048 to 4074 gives -3.22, 11.3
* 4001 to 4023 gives -2.01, 10.8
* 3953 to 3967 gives 1.01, 9.05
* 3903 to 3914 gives -0.48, 10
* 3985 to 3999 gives -0.79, 10.4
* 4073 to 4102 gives 0.21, 10.1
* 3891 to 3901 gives 2.00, 7.65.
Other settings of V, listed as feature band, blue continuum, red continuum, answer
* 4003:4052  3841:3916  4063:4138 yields -4.8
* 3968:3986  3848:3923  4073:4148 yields 3.8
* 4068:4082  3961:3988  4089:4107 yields -3.6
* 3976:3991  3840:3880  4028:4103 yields 1.7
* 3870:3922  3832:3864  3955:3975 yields -4.3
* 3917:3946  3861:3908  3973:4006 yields 1.7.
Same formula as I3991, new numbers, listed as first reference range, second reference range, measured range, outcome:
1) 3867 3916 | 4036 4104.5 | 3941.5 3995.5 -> 4.20 Angstrom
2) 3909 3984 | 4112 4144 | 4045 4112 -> -0.56 Angstrom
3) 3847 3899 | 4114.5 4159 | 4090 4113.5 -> 4.27 Angstrom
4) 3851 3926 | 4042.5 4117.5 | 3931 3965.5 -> 2.52 Angstrom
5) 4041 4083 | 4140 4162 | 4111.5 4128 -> 0.77 Angstrom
